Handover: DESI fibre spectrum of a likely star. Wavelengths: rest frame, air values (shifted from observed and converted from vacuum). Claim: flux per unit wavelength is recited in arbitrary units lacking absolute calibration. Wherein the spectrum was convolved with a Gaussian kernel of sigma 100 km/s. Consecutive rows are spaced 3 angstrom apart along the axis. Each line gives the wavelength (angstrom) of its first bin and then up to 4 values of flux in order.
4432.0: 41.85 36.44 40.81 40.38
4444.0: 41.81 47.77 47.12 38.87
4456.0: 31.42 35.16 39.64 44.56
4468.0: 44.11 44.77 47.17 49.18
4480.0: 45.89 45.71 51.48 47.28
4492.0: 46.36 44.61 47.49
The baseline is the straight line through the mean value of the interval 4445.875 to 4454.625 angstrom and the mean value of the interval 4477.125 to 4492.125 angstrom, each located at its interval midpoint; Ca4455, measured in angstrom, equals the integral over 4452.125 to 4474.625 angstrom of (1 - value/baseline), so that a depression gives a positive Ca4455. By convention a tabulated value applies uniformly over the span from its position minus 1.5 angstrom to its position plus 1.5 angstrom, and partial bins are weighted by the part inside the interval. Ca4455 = 2.5 angstrom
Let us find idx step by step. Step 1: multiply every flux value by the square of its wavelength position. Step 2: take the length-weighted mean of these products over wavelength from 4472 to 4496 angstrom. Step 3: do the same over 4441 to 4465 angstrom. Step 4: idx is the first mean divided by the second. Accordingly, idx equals 1.2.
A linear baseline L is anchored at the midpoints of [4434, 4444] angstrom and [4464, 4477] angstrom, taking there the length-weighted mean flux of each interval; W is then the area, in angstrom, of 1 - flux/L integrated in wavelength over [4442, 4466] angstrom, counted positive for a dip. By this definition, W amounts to 1.0 angstrom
